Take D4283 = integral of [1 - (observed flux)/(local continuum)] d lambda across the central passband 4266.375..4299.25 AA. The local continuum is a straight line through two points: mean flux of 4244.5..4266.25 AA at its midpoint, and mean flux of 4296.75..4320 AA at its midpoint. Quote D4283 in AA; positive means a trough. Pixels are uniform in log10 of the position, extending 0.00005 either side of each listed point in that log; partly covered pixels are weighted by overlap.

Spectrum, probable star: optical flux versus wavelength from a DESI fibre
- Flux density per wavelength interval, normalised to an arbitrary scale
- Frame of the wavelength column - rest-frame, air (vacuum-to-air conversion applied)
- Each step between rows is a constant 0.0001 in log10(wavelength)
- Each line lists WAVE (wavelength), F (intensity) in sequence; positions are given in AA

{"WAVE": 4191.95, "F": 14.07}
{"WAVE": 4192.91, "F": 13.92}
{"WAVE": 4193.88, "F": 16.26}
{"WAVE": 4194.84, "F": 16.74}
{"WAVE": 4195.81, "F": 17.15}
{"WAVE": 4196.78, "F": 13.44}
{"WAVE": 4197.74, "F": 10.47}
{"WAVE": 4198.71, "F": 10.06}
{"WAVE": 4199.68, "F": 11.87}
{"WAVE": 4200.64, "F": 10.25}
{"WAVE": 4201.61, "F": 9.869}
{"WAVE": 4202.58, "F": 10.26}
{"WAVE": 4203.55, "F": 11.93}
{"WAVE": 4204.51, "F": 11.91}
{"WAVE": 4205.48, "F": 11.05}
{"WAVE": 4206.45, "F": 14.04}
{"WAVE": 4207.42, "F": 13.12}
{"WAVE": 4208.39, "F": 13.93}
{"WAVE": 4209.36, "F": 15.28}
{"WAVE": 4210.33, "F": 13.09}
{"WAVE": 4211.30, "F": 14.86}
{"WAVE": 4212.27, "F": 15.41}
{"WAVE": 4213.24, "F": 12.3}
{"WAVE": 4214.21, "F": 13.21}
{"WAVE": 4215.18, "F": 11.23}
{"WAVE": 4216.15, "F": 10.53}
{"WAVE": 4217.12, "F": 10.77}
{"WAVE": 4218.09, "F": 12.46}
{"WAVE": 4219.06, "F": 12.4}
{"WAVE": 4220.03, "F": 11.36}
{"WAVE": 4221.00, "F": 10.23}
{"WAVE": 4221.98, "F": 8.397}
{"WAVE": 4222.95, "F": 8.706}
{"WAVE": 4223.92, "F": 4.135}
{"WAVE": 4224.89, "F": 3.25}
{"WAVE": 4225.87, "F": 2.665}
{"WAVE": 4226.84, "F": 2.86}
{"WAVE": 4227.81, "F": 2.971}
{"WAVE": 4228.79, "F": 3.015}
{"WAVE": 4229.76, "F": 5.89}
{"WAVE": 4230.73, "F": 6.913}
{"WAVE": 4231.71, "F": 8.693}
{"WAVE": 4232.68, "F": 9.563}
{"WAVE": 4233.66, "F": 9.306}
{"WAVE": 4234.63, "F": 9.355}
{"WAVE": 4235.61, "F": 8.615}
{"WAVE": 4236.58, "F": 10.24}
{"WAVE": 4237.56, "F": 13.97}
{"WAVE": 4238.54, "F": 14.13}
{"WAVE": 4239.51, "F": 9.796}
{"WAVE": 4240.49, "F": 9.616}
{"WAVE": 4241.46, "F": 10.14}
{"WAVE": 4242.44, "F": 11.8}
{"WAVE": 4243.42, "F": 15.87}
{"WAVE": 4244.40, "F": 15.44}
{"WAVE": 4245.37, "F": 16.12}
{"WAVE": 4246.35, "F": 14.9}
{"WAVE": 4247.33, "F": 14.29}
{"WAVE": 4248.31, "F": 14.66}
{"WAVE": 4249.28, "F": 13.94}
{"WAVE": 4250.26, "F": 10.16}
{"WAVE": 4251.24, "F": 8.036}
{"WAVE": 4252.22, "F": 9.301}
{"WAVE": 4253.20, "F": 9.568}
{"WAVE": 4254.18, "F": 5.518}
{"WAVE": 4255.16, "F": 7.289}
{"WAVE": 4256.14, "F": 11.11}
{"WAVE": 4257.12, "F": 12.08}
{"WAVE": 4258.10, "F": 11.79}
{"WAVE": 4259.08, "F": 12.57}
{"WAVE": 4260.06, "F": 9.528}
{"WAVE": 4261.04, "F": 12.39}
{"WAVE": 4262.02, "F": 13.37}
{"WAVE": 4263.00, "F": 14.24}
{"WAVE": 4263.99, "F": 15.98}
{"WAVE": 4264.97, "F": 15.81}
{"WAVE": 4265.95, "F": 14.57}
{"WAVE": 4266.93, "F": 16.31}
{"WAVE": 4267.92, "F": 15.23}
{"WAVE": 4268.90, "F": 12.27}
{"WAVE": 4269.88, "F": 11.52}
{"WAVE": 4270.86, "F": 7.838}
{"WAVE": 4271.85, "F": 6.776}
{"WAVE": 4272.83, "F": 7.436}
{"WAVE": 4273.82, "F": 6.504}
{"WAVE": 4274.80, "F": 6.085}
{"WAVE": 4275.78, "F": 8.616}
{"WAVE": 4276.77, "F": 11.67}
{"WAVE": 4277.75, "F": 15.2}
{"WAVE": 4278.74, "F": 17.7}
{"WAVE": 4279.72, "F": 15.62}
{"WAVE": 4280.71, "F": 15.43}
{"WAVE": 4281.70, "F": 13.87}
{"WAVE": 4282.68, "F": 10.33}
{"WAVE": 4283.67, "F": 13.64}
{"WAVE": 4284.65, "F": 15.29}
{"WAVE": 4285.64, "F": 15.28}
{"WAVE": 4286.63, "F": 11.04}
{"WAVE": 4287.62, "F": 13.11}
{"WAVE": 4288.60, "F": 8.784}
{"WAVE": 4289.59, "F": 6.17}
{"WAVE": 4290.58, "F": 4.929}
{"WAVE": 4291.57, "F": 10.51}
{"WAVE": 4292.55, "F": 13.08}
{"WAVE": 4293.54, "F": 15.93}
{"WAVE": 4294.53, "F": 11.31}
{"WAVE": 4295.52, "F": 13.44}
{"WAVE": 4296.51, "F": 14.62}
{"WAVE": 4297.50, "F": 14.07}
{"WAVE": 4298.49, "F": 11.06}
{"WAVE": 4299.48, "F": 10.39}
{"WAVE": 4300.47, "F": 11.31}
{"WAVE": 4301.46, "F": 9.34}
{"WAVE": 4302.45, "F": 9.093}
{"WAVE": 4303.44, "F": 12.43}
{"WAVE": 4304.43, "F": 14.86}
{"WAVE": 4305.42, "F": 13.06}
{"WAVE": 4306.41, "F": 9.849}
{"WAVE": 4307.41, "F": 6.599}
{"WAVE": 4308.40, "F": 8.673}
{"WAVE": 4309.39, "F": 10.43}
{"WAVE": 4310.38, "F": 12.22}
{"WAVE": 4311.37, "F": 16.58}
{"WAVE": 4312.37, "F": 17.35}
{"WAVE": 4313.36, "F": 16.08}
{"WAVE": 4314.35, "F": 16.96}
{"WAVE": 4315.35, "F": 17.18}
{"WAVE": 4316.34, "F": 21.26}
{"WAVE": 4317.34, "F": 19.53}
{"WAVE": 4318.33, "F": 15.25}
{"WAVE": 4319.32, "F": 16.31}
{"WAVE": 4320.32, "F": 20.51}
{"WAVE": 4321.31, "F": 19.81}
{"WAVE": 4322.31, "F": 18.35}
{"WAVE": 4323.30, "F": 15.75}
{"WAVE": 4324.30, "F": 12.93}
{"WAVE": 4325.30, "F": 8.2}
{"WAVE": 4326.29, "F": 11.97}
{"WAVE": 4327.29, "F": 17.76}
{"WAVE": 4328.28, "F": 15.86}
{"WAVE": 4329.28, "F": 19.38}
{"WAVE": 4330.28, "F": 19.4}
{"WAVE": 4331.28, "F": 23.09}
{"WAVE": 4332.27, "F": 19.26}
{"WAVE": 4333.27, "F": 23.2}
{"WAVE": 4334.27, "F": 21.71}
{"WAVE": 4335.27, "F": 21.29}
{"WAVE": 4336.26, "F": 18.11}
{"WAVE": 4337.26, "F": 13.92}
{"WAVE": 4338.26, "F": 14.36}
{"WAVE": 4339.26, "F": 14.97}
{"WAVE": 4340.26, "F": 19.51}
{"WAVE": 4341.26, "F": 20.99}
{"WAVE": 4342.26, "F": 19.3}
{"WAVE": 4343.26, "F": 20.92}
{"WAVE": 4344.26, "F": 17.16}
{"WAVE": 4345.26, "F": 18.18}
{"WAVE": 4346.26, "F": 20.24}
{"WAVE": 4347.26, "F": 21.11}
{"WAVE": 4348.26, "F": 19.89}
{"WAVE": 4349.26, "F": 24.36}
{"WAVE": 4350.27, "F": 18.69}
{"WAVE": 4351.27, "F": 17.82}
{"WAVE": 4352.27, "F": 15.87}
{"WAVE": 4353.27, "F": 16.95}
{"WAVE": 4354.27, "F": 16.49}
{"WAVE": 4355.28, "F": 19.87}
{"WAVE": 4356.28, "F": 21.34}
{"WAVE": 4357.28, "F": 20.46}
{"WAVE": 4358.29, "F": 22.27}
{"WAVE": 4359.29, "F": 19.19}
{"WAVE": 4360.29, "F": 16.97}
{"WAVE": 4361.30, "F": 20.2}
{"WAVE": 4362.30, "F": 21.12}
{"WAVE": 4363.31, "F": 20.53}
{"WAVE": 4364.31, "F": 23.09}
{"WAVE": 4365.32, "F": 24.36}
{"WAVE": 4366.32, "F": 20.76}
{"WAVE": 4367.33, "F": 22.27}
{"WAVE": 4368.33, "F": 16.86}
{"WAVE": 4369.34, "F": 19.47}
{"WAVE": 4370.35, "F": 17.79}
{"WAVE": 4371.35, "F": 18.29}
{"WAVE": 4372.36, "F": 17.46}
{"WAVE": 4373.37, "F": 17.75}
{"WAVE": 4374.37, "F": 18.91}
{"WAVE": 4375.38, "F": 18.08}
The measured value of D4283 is 2.70 AA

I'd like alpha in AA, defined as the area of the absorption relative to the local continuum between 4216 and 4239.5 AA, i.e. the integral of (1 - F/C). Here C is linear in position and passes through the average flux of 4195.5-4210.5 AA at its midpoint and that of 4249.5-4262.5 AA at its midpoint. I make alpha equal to 6.2 AA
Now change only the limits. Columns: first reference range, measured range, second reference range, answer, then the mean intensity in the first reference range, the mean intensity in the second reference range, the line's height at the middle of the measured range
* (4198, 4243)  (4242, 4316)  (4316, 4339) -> 9.9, 10.1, 17.7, 14.2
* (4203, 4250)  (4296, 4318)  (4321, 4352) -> 4.0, 10.8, 18.3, 16.3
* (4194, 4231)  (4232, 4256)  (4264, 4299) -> -0.1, 10.5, 12.1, 11.2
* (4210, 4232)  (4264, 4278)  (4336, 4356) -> 1.6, 8.9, 18.5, 12.7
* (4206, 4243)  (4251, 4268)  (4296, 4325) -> -0.3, 9.96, 14.2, 11.7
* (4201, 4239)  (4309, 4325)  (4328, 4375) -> 0.3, 10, 19.4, 16.9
